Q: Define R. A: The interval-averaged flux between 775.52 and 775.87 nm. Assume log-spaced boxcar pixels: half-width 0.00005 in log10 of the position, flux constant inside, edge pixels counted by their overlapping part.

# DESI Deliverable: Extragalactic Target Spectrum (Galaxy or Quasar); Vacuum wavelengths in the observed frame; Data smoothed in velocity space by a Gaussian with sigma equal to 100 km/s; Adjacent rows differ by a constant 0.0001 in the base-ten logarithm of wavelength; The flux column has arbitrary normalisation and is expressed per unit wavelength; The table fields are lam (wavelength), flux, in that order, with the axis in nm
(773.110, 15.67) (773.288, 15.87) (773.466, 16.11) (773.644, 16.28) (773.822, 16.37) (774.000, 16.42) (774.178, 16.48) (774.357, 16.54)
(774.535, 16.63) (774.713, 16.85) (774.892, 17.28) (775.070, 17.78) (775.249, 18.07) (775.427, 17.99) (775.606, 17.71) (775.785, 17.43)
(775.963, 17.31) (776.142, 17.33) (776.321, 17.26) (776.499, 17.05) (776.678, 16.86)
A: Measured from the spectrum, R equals 17.6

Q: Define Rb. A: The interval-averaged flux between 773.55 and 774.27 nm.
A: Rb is 16.4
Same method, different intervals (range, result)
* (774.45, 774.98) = 16.9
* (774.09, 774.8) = 16.6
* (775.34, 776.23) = 17.5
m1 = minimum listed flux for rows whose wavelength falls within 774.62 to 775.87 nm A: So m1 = 16.85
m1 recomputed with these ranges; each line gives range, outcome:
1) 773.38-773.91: 16.11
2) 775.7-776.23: 17.31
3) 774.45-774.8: 16.63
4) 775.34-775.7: 17.71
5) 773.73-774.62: 16.37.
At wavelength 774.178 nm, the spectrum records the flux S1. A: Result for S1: 16.48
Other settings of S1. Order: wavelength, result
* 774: 16.42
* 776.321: 17.26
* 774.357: 16.54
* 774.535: 16.63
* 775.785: 17.43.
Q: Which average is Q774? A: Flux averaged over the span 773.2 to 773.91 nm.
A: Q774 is 16.2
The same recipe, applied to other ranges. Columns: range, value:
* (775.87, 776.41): 17.3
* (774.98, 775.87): 17.8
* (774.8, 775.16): 17.5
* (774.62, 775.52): 17.6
